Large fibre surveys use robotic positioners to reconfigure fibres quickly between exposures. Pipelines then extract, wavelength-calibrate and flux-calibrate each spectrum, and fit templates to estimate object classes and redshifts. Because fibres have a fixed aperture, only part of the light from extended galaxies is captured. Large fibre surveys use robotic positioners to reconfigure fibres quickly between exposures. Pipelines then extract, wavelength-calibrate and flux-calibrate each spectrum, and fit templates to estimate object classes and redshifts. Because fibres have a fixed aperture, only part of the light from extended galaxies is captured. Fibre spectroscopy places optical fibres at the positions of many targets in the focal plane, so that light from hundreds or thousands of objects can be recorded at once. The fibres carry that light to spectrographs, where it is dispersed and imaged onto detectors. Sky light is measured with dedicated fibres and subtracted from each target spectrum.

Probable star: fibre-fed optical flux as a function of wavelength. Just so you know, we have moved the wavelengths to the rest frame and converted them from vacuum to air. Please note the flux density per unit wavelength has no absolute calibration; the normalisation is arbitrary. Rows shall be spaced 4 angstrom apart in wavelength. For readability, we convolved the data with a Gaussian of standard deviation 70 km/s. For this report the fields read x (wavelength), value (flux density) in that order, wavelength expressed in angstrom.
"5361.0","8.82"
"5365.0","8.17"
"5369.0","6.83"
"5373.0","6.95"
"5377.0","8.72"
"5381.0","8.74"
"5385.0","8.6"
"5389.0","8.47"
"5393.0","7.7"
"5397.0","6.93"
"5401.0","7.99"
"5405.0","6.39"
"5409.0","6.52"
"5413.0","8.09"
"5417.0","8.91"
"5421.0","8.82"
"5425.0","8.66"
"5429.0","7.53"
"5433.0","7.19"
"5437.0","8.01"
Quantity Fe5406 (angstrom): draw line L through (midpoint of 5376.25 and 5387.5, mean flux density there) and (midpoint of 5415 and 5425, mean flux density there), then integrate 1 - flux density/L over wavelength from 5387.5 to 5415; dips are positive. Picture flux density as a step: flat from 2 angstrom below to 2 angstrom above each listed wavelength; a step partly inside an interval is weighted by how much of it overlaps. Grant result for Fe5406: 4.17 angstrom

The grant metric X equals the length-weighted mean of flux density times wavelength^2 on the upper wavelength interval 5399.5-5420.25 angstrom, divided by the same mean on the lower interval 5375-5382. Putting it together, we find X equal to 0.9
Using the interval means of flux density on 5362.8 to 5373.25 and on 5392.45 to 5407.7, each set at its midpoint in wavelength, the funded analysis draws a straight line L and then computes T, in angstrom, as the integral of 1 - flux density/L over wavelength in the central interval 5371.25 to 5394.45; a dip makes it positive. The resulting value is -2.9 angstrom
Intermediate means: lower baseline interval 7.41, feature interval 8.22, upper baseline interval 7.18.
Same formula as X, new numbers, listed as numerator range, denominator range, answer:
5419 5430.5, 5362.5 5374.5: 1.16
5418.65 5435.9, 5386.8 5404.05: 1.06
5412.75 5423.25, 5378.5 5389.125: 1.02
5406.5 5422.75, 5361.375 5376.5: 1.07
